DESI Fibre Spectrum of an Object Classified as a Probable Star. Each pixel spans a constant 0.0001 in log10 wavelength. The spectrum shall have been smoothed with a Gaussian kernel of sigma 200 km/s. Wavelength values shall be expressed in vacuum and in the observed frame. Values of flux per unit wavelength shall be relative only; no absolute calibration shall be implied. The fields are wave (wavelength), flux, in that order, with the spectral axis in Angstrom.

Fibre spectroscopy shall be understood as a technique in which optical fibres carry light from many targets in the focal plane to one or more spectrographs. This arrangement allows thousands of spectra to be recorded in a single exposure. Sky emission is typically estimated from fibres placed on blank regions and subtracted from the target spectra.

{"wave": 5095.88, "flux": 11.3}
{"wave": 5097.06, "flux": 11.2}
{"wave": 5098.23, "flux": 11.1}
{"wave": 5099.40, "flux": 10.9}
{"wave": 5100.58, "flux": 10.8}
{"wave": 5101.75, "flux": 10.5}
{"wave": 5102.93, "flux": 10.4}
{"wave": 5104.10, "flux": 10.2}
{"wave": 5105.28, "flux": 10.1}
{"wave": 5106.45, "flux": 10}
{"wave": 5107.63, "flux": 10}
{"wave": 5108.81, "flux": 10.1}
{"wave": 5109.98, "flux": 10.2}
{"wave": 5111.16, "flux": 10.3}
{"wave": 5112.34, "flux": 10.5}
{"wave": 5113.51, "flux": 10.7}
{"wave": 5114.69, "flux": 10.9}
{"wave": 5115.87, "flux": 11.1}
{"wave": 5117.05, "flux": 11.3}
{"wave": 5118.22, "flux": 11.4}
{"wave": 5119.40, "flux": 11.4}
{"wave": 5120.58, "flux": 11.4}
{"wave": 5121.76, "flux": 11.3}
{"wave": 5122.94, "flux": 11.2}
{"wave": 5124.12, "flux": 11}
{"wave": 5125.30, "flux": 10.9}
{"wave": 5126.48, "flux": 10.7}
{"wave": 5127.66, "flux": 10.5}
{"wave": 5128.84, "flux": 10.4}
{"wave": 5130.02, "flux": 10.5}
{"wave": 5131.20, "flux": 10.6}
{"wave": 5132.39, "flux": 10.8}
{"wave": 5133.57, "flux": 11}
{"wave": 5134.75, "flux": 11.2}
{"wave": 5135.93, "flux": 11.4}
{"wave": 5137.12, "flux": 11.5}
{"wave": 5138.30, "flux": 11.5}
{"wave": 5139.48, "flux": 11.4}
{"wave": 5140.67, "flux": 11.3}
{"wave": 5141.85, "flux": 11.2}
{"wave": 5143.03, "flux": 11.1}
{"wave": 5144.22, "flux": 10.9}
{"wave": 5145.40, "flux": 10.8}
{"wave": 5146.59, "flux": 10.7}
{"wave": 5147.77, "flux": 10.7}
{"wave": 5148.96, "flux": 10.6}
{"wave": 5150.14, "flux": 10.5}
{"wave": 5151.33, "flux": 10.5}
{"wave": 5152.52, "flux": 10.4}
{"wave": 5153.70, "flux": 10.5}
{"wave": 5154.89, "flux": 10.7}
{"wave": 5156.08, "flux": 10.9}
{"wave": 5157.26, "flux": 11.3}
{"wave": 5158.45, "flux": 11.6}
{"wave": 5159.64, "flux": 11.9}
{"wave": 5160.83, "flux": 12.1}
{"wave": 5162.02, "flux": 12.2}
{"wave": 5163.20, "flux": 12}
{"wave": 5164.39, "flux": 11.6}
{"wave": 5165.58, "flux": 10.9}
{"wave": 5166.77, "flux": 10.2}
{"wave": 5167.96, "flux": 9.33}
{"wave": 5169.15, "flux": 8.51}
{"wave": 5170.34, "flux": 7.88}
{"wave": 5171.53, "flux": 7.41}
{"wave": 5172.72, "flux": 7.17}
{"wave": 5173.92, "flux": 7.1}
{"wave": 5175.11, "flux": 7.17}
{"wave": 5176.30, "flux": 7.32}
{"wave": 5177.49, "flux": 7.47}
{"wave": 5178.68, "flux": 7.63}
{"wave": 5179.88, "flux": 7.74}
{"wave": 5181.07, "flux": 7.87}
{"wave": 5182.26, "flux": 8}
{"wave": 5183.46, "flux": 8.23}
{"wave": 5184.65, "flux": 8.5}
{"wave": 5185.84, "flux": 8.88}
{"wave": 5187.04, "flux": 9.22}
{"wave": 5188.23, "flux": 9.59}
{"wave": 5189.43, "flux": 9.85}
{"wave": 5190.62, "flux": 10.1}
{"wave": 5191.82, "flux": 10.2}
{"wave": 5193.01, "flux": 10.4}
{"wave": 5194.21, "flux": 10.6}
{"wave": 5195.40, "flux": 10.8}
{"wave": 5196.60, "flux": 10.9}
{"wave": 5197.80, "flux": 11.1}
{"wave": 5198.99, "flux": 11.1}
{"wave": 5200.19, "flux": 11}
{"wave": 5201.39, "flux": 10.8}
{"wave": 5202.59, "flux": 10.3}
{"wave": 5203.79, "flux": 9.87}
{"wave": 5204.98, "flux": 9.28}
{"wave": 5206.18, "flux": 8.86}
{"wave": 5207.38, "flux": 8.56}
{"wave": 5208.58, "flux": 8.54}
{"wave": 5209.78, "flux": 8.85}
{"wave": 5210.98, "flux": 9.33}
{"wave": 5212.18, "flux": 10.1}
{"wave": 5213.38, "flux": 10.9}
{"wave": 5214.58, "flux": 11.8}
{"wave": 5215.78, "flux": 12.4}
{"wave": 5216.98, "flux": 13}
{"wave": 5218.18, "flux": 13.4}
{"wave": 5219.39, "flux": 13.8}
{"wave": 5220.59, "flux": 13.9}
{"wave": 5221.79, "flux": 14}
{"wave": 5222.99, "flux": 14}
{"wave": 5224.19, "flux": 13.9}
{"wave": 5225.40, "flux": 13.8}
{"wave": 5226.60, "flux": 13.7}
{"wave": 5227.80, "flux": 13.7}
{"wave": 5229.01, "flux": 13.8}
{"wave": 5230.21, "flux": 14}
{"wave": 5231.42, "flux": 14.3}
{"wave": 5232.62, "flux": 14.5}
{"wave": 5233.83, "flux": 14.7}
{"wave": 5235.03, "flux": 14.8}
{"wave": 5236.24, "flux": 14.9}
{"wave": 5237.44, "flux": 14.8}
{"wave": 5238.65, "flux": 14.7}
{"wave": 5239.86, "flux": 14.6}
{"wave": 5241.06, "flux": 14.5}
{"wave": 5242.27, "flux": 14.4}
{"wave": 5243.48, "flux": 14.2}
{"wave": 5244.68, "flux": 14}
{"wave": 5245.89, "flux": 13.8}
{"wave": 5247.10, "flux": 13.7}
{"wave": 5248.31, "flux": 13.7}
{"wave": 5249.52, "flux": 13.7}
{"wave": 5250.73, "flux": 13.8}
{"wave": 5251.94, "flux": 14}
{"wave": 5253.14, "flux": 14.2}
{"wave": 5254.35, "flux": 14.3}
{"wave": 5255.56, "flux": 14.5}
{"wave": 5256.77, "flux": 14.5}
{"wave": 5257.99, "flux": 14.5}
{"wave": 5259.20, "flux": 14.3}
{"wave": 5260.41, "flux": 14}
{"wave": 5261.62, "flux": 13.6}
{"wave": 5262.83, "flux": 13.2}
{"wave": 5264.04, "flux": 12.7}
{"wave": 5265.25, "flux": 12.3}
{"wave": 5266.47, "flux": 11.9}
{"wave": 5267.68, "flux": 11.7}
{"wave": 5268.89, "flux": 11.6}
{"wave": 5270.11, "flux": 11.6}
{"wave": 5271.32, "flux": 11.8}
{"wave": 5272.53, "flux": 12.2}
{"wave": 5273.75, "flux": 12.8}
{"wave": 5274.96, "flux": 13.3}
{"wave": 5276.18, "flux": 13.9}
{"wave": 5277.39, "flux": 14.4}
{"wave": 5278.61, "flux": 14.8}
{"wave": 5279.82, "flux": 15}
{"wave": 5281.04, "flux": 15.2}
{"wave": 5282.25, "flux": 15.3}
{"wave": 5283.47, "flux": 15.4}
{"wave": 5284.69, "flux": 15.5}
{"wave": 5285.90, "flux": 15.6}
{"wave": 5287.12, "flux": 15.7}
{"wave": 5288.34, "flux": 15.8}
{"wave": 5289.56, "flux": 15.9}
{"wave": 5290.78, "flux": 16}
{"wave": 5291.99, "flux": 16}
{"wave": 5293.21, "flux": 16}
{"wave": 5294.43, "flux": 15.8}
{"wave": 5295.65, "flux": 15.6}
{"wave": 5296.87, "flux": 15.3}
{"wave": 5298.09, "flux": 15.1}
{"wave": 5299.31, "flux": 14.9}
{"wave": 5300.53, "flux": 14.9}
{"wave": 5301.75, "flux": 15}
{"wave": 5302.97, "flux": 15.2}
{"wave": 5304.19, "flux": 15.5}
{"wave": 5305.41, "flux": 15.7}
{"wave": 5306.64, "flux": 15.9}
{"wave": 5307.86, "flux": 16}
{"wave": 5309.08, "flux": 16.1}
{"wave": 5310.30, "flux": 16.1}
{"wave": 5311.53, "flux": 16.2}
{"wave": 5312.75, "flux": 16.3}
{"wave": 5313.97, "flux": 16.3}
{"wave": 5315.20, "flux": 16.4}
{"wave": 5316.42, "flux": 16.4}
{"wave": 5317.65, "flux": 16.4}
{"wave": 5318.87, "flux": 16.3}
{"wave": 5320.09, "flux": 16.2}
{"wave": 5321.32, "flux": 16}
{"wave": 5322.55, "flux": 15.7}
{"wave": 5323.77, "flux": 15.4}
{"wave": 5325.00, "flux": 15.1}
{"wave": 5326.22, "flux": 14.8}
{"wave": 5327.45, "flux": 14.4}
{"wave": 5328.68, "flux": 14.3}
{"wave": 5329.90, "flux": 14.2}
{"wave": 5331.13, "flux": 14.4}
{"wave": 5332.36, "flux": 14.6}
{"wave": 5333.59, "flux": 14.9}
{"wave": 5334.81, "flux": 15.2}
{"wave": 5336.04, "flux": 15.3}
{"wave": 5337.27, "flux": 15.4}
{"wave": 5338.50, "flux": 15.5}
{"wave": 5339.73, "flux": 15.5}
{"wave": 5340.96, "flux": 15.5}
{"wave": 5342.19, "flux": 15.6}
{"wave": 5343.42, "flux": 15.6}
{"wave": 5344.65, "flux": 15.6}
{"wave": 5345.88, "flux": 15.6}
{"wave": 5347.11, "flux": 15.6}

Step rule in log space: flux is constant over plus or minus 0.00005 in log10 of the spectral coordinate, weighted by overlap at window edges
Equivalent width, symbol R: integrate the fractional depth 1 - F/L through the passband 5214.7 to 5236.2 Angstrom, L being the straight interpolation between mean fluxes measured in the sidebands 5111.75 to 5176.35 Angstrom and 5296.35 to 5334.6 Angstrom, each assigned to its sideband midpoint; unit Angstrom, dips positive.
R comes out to -1.5 Angstrom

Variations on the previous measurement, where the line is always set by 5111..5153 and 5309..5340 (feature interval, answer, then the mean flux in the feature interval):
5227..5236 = -0.7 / 14.3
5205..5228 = 2.0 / 11.8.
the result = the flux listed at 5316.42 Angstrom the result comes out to 16.4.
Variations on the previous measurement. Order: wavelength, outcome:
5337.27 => 15.4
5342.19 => 15.6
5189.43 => 9.85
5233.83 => 14.7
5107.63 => 10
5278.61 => 14.8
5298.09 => 15.1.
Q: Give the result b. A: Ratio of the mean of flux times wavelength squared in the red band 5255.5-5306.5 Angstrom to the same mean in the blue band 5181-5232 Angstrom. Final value 1.33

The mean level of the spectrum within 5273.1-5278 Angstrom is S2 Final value 13.6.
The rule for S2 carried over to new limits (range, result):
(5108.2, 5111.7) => 10.2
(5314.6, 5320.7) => 16.4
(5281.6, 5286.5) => 15.5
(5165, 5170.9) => 9.37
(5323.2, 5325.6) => 15.2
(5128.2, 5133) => 10.6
